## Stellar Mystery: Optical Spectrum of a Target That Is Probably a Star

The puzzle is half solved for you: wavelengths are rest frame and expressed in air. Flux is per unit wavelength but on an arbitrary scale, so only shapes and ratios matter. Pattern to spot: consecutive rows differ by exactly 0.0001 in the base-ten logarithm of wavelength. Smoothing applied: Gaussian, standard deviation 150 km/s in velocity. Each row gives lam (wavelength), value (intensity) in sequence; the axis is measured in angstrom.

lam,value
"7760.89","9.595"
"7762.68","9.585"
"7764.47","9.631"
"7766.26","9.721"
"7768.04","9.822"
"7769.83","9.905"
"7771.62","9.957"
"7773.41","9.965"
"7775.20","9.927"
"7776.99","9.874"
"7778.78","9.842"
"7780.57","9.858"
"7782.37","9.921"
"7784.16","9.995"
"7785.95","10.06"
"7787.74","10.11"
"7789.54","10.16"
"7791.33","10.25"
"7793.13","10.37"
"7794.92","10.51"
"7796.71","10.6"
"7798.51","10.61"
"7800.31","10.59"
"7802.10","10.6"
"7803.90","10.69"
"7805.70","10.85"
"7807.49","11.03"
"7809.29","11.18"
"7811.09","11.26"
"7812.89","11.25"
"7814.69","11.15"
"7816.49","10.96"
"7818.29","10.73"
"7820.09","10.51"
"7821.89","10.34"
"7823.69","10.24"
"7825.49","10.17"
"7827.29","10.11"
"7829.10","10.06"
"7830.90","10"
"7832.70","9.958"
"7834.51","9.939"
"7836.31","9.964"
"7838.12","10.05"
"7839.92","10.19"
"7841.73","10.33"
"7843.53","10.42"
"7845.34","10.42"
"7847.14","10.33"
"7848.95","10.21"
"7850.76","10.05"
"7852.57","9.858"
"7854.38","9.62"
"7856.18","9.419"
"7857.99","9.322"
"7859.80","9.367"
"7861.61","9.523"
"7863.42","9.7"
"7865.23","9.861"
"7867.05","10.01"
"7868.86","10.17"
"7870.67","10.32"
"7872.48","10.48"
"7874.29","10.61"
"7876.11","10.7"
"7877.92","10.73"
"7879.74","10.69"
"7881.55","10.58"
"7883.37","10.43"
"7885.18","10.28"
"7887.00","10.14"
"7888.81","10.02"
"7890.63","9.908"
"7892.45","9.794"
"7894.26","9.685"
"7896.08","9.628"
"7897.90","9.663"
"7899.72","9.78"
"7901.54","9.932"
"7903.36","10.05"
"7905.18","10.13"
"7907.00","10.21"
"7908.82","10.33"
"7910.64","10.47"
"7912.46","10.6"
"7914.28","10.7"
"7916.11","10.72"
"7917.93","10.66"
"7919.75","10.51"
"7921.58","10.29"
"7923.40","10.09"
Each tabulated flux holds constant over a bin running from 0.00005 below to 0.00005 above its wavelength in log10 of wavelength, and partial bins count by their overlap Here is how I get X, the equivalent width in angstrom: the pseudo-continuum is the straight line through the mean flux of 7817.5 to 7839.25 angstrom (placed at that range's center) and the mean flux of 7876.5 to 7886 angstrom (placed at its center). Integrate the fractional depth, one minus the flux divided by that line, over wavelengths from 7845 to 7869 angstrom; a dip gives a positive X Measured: 1.3 angstrom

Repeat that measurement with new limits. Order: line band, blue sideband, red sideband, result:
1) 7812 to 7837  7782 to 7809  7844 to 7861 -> -0.6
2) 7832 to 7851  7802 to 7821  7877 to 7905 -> 0.8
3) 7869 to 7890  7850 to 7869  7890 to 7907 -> -1.4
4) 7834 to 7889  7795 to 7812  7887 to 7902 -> 0.3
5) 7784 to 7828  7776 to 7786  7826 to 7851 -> -2.5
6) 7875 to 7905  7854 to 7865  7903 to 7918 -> -0.2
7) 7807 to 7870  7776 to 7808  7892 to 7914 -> 0.0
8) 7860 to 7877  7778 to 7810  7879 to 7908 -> 0.0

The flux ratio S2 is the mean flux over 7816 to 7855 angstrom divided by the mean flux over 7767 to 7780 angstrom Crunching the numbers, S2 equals 1.03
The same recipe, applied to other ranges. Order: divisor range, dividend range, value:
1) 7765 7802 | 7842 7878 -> 0.99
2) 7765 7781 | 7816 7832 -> 1.05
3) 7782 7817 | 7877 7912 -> 0.95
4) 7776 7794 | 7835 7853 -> 1.01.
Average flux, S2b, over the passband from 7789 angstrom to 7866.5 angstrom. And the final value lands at 10.3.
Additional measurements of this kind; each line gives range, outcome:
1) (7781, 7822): 10.6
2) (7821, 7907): 10.1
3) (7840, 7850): 10.3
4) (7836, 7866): 9.92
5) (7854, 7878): 9.97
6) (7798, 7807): 10.7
